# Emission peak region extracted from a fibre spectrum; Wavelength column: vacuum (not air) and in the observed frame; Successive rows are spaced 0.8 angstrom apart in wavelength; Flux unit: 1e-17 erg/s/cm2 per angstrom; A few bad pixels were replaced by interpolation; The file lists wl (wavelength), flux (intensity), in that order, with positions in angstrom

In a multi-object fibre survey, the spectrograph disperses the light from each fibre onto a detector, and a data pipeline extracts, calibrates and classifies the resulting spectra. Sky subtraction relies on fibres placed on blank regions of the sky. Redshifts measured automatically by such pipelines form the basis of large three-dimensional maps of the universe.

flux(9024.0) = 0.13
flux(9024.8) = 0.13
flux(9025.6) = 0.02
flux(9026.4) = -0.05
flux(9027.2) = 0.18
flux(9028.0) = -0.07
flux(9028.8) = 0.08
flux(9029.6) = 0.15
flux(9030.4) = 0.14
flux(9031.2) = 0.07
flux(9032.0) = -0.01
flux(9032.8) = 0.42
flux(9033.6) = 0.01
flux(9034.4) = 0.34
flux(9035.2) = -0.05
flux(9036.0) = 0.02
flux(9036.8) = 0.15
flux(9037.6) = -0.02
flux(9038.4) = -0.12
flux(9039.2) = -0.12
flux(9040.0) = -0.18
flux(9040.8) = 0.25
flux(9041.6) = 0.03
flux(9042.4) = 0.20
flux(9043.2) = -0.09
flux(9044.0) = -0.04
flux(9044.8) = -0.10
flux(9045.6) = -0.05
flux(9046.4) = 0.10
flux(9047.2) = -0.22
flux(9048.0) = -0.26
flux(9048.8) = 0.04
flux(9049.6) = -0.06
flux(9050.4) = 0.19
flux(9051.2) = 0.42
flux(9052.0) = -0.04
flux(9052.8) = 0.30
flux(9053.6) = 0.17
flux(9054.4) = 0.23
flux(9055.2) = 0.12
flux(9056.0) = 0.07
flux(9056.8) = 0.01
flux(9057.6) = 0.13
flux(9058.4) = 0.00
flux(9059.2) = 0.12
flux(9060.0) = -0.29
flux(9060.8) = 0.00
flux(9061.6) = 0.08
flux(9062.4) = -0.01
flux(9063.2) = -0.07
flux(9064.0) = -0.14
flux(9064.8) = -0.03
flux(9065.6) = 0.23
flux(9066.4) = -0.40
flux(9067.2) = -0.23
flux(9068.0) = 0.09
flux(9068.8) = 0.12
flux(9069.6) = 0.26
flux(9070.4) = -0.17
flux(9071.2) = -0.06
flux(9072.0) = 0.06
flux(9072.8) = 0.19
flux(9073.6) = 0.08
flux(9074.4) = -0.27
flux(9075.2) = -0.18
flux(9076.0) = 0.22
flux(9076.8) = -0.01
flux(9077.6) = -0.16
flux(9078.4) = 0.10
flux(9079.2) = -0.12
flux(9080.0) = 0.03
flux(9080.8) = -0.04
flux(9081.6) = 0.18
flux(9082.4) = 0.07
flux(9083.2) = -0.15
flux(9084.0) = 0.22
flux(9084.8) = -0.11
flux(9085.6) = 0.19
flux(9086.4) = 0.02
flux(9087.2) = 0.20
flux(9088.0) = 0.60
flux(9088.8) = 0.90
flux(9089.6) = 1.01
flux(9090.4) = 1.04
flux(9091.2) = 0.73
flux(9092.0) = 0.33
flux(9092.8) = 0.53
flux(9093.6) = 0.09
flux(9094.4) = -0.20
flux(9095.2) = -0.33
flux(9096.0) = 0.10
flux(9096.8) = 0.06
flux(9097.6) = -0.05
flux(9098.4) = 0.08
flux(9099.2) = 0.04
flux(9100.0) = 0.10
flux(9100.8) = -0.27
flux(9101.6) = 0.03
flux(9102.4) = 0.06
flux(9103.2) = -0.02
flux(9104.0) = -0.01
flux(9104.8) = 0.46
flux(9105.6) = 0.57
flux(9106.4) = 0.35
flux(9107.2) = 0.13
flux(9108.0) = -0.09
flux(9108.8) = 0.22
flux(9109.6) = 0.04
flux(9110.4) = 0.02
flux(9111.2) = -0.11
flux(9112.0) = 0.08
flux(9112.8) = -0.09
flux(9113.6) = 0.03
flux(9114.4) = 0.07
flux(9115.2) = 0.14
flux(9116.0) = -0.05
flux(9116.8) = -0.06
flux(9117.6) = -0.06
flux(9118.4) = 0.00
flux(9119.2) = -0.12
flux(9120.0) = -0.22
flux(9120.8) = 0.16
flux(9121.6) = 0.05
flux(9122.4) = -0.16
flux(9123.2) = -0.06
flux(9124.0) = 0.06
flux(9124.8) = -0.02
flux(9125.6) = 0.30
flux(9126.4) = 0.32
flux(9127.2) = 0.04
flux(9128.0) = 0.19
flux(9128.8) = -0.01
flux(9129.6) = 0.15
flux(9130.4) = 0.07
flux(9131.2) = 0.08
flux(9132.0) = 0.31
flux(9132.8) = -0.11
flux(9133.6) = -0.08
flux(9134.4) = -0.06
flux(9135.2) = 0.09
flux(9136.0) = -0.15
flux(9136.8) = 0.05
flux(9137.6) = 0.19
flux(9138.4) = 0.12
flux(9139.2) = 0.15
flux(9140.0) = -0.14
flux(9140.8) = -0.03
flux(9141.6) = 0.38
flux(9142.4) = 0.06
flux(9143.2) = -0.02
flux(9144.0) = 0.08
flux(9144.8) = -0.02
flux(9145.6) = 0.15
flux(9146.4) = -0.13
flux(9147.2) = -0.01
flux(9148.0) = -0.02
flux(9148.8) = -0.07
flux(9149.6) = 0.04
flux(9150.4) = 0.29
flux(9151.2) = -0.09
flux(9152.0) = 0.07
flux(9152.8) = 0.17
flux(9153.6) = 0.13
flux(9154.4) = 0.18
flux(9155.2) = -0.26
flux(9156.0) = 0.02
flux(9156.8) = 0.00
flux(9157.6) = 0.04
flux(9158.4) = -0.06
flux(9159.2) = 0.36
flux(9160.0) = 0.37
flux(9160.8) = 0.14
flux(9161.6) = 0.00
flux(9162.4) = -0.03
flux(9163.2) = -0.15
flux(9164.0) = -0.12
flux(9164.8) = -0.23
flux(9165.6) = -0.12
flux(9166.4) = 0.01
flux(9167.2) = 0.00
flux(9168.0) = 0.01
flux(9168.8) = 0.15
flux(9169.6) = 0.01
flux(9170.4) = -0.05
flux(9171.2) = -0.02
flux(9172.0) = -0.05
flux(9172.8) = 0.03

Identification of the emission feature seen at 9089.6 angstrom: [O III]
